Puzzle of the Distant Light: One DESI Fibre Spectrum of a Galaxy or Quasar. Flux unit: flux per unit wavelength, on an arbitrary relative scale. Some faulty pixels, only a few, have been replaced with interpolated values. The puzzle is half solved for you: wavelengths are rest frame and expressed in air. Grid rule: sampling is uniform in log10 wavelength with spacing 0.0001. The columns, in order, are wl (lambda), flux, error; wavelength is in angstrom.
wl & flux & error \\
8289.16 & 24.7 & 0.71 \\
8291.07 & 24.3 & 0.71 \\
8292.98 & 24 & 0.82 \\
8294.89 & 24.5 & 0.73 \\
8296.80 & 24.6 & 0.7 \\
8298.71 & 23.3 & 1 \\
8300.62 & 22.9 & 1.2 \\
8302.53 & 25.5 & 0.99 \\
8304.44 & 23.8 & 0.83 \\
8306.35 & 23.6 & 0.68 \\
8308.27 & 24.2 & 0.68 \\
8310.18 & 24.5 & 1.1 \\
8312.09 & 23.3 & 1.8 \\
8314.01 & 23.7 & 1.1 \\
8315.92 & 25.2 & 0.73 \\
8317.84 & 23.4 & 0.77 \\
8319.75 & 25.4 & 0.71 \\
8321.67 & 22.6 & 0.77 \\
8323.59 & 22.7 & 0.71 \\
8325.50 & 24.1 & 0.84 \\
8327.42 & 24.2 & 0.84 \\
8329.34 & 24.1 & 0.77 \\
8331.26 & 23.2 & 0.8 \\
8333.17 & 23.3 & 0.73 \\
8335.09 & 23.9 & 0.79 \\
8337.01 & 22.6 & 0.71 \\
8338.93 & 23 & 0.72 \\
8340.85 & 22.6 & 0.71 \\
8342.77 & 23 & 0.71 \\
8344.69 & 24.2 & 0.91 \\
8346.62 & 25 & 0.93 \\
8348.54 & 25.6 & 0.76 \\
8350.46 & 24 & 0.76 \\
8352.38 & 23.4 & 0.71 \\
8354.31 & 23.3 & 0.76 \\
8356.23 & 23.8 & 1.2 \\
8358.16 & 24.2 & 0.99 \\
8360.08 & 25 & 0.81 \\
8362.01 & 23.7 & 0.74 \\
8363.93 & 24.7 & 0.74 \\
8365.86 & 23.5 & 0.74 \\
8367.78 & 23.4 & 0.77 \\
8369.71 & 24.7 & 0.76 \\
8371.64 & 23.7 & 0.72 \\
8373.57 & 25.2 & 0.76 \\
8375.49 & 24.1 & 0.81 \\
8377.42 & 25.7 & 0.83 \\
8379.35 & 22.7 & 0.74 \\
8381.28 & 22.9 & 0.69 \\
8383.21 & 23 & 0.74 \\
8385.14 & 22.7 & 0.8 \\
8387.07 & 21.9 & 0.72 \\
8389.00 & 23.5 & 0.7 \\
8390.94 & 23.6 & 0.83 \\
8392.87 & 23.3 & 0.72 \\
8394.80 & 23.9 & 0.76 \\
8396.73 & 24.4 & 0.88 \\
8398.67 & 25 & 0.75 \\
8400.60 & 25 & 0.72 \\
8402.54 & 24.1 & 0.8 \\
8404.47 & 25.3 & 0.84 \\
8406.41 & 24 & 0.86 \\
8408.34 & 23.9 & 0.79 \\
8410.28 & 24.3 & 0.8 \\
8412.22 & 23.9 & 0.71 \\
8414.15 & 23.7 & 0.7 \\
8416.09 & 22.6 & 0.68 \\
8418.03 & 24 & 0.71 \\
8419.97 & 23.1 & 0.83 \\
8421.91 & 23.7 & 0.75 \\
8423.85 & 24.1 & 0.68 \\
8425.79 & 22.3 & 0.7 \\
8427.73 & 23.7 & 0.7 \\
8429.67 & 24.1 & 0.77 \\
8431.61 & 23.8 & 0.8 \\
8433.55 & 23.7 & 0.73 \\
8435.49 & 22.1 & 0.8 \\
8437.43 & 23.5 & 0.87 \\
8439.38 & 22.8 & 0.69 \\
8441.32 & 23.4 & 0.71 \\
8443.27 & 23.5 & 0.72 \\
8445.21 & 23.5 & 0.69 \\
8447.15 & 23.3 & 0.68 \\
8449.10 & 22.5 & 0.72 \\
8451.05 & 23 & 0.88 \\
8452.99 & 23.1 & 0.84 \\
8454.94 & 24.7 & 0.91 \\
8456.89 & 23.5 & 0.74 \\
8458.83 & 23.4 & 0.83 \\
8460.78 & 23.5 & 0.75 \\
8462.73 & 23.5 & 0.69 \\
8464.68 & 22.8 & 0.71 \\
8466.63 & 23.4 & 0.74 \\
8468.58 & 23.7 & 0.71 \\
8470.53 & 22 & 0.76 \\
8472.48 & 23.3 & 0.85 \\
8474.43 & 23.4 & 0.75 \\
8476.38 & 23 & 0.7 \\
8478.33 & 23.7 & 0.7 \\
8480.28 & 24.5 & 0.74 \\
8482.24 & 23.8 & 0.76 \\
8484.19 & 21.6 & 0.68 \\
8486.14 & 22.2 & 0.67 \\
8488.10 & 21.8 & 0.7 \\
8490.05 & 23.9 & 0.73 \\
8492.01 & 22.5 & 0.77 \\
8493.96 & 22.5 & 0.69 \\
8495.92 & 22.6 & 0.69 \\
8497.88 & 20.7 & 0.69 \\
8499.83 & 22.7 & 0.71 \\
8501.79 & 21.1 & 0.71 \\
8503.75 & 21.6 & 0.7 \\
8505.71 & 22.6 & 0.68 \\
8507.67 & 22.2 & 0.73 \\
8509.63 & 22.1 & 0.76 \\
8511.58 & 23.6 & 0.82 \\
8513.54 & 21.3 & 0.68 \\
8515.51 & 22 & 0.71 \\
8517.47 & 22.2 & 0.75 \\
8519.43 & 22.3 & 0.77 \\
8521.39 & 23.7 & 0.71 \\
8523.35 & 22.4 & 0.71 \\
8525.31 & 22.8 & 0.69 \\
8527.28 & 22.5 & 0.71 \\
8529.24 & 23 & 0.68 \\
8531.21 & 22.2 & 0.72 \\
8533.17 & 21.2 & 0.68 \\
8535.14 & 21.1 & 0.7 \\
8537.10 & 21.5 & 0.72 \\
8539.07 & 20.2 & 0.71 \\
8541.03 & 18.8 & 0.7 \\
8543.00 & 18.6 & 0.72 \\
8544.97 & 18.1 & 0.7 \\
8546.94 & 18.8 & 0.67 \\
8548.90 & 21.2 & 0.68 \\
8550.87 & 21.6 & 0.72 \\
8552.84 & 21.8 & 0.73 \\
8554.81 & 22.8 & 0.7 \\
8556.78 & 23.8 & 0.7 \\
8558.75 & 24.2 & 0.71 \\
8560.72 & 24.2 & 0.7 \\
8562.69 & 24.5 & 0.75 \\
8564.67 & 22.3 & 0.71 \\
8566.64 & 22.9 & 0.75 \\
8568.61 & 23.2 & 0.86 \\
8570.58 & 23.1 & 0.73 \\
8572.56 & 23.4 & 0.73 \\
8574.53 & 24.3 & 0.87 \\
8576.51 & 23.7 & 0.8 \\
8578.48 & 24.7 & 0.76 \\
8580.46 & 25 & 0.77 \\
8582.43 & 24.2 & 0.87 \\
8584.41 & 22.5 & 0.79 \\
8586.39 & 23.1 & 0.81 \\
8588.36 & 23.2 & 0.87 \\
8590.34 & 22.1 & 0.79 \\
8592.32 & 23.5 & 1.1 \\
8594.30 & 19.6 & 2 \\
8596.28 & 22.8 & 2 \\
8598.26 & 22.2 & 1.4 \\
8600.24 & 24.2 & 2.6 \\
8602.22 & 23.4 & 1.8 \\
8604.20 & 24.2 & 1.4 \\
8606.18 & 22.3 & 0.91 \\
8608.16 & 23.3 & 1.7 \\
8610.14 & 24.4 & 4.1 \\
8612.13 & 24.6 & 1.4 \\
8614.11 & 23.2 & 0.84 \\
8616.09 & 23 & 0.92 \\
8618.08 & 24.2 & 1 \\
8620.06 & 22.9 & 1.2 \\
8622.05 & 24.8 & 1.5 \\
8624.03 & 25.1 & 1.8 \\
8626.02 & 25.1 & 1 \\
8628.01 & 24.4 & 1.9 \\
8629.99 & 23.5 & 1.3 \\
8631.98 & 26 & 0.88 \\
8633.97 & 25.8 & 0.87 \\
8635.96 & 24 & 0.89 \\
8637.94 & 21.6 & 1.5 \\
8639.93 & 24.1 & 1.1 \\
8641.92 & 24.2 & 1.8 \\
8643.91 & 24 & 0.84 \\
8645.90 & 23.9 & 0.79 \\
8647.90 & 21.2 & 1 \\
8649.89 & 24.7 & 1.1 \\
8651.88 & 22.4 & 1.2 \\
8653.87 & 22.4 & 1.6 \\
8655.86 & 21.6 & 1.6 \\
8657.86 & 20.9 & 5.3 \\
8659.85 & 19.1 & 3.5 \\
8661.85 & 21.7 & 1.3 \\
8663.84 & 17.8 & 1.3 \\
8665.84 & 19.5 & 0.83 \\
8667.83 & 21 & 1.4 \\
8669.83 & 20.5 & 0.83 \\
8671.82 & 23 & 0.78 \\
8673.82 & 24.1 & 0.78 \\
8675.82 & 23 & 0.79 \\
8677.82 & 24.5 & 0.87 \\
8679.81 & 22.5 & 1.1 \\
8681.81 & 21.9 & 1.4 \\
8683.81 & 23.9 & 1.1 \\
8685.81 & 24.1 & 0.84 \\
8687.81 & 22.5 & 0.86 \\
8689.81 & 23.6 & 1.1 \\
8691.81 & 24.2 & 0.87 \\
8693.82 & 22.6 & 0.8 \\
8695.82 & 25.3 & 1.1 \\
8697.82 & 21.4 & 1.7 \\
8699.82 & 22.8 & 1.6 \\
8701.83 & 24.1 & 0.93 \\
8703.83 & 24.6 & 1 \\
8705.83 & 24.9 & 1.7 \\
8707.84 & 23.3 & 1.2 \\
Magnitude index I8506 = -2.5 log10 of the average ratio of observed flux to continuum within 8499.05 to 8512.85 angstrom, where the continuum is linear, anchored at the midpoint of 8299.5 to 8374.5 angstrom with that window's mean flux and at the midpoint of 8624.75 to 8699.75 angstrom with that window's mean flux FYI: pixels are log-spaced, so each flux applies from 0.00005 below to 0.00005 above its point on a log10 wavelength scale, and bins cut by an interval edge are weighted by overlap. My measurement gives 0.05 mag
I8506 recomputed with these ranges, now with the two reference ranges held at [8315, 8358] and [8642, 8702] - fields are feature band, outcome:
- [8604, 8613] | -0.05 mag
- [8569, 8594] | -0.03 mag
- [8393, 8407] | -0.04 mag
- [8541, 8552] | 0.17 mag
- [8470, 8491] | 0.01 mag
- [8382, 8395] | 0.02 mag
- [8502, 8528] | 0.03 mag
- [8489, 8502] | 0.04 mag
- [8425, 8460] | 0.00 mag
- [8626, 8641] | -0.08 mag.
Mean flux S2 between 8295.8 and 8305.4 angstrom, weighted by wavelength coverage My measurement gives 24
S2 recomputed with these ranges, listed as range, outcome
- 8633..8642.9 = 23.9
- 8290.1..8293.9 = 24.1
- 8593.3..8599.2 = 21.5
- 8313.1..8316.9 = 24.5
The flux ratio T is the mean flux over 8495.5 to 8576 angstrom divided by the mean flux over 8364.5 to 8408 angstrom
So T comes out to 0.92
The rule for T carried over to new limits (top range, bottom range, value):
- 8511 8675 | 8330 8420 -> 0.95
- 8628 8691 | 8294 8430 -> 0.95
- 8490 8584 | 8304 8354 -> 0.94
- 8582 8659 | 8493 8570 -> 1.06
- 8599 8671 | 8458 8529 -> 1.01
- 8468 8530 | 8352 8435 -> 0.95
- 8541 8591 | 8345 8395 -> 0.95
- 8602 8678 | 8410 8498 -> 0.99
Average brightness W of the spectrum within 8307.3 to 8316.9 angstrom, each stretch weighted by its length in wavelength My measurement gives 24.2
